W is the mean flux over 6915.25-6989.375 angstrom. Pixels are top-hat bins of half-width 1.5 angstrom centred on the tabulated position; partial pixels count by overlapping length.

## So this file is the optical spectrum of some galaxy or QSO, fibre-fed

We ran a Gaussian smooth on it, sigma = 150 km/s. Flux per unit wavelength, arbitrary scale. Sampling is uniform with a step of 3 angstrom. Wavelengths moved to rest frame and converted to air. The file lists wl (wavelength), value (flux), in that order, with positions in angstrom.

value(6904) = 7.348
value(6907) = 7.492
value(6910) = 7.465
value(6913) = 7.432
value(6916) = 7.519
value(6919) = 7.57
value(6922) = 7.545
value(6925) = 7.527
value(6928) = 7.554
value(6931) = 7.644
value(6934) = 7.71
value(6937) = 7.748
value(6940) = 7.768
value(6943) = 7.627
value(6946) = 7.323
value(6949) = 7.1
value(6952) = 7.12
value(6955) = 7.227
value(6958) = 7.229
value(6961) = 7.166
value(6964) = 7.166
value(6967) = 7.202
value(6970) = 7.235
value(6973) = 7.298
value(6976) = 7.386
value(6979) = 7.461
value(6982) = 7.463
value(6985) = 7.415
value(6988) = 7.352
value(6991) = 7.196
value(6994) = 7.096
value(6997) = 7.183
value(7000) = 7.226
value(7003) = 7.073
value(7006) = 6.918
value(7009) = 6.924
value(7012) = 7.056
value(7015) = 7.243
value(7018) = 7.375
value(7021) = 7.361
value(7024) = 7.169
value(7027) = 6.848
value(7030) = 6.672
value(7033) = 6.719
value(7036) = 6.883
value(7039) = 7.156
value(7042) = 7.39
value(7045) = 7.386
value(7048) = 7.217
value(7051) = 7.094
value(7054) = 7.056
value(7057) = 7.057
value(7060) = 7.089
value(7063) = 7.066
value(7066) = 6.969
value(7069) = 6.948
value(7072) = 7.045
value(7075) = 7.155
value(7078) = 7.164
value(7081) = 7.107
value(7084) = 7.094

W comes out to 7.41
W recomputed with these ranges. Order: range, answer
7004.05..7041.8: 7.04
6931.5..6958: 7.45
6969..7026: 7.23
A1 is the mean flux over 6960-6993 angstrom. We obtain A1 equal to 7.3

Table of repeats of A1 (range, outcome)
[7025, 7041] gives 6.88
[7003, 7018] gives 7.07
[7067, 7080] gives 7.07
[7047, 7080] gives 7.08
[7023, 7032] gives 6.87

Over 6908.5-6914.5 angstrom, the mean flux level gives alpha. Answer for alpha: 7.45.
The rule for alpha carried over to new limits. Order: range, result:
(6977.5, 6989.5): 7.42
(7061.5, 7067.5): 7.02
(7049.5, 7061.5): 7.07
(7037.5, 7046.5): 7.31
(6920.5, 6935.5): 7.6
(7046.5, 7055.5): 7.12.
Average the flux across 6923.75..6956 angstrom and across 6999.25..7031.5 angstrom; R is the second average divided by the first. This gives 0.9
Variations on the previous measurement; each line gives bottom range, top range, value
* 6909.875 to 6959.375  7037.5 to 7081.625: 0.95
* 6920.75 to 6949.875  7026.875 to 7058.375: 0.93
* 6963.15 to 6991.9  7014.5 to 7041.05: 0.96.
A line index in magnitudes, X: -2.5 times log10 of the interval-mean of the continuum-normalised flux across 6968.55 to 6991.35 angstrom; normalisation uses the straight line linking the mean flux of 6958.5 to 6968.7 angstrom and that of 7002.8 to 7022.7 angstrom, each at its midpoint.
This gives -0.028 mag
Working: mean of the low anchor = 7.18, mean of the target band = 7.36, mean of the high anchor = 7.14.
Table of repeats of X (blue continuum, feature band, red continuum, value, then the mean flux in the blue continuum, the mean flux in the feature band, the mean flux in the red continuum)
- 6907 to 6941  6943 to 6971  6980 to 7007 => 0.029 mag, 7.58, 7.22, 7.22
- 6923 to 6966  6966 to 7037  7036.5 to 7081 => 0.017 mag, 7.42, 7.16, 7.12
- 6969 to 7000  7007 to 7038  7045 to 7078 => 0.026 mag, 7.31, 7.03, 7.09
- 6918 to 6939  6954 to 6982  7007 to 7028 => 0.019 mag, 7.62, 7.27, 7.14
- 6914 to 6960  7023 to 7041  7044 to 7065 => 0.043 mag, 7.48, 6.91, 7.13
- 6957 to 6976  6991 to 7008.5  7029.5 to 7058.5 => 0.010 mag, 7.23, 7.1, 7.08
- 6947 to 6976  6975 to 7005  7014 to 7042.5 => -0.020 mag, 7.21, 7.28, 7.07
